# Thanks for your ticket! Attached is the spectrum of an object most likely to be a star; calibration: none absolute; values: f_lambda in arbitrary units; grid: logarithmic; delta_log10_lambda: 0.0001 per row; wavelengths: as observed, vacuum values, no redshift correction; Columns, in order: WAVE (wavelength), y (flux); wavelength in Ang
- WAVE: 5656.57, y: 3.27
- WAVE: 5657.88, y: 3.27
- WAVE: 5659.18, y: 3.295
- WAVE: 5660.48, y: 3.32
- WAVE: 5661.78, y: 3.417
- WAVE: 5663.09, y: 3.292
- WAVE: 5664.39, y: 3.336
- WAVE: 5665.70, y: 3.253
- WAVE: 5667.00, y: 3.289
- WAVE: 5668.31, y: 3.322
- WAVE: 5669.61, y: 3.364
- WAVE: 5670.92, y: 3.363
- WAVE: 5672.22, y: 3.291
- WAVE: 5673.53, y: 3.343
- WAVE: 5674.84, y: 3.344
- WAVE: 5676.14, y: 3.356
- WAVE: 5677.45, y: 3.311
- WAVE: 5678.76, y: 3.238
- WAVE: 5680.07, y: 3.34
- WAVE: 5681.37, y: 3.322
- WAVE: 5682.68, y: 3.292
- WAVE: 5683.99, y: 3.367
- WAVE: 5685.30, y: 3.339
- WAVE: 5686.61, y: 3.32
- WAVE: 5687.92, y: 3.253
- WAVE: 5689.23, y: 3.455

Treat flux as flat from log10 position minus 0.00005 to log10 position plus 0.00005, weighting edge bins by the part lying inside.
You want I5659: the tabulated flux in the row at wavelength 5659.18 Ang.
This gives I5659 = 3.295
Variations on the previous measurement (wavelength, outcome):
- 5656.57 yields 3.27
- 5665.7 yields 3.253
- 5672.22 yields 3.291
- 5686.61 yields 3.32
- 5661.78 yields 3.417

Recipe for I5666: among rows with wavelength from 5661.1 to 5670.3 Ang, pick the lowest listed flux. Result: 3.253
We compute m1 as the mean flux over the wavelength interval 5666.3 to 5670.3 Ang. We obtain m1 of 3.32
